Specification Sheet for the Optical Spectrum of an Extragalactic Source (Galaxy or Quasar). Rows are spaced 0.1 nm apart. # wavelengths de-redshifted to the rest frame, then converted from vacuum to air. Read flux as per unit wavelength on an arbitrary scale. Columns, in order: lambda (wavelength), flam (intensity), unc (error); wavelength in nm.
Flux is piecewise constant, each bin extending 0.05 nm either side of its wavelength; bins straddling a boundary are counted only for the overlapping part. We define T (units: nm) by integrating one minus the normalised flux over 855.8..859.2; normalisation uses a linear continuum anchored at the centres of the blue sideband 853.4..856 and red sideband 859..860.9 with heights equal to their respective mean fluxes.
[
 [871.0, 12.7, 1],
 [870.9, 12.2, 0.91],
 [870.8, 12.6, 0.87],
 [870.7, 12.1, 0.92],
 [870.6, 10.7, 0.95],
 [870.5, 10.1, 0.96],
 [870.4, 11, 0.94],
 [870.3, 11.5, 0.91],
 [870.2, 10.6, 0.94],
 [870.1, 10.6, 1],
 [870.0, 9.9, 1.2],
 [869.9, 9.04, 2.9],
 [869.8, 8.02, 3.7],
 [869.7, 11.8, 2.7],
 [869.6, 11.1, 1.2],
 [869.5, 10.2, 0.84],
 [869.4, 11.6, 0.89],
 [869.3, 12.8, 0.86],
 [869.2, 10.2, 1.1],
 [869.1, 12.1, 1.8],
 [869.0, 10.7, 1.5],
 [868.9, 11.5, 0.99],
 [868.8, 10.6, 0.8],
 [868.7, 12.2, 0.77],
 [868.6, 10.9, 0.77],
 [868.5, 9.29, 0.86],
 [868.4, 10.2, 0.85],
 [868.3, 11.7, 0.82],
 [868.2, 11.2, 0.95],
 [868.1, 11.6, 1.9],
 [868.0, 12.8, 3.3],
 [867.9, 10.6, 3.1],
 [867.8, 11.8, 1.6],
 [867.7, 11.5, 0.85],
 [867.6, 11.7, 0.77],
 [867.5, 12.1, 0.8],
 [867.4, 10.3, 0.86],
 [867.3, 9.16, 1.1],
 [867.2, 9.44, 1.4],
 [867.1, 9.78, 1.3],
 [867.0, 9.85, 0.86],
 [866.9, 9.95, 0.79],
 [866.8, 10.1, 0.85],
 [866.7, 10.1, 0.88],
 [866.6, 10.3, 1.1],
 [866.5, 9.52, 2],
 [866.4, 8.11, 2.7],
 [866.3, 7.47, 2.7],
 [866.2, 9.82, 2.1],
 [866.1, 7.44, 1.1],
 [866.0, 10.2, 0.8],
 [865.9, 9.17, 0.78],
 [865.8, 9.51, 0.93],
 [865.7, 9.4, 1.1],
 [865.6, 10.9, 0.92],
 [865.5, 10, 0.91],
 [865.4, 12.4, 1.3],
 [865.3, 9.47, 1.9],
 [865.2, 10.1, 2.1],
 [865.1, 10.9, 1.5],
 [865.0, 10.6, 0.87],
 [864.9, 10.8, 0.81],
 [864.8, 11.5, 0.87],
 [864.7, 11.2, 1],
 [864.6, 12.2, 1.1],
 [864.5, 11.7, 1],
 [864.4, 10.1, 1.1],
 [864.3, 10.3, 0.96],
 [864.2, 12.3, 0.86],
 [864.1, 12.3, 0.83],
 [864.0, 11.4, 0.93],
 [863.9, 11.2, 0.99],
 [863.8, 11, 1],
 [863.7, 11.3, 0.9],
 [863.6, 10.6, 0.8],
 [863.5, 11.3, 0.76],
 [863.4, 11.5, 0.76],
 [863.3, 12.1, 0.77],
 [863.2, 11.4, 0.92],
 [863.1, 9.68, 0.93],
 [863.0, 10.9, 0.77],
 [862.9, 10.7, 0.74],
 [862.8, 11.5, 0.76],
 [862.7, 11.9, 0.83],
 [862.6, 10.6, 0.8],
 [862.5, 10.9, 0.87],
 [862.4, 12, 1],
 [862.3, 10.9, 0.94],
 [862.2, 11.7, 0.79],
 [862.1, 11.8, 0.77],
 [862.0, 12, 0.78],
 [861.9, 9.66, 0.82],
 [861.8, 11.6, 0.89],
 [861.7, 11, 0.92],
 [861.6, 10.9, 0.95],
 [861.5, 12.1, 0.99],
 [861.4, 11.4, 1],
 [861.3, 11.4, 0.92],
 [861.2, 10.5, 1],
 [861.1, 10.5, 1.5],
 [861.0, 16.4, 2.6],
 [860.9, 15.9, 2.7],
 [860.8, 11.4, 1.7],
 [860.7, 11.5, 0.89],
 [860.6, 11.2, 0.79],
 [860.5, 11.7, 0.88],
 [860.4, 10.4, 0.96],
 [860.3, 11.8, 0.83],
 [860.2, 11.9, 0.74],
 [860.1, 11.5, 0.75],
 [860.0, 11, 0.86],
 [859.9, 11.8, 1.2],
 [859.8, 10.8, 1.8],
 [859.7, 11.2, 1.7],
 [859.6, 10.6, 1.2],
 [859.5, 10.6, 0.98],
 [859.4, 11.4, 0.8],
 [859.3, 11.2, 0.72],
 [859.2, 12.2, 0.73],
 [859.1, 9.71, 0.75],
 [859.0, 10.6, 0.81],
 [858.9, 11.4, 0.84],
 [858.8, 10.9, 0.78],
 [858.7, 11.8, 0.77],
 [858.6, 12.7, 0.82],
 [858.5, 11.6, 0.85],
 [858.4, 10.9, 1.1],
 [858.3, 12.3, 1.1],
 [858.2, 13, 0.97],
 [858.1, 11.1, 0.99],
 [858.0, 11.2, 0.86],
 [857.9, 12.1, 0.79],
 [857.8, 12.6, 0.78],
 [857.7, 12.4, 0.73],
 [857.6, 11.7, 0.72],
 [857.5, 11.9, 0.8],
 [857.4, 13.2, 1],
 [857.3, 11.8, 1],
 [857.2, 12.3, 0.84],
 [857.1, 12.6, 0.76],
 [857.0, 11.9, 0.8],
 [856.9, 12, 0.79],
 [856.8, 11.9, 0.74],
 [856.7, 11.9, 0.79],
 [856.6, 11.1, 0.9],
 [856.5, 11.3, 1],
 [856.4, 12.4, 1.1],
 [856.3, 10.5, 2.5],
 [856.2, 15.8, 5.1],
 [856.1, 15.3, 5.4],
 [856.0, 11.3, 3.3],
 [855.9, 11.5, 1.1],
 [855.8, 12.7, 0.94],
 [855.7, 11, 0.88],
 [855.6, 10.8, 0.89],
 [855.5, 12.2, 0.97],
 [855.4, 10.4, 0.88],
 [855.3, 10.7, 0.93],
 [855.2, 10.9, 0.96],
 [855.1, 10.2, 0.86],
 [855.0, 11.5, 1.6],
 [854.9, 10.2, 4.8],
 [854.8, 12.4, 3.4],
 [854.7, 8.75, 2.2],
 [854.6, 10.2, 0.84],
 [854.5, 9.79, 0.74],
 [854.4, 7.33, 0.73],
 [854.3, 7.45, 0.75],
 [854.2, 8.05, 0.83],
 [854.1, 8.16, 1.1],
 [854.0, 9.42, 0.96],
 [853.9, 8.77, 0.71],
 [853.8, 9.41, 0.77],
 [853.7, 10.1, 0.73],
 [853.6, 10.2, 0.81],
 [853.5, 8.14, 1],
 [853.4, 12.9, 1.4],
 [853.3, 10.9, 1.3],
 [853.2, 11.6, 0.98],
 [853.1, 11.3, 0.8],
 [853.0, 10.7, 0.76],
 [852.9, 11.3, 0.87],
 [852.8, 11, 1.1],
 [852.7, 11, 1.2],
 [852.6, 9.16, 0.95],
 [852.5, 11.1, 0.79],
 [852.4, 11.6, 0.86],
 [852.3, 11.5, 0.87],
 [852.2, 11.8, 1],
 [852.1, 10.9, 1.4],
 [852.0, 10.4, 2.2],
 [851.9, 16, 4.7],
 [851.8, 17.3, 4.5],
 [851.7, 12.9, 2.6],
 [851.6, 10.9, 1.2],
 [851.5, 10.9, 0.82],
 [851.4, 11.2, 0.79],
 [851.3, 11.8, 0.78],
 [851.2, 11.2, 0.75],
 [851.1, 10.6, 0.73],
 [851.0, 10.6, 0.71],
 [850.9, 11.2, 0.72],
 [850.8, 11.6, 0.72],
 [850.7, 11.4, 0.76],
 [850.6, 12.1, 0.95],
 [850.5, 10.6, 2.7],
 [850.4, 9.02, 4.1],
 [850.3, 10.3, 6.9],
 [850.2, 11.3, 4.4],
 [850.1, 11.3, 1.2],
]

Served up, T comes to -0.39 nm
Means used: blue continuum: 10.1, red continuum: 11.3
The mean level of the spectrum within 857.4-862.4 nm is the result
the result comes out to 11.6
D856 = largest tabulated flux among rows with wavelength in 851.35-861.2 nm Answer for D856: 17.3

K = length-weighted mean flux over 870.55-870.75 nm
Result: 11.4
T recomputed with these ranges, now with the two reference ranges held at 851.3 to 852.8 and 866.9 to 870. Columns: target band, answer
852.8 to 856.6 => 0.324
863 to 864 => 0.002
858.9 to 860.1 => 0.037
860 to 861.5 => -0.082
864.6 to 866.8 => 0.201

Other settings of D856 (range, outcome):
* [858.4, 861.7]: 16.4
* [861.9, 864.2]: 12.3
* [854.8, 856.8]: 15.8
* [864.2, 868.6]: 12.8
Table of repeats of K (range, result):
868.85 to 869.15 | 11.4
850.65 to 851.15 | 11.1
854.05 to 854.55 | 8.16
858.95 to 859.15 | 10.2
